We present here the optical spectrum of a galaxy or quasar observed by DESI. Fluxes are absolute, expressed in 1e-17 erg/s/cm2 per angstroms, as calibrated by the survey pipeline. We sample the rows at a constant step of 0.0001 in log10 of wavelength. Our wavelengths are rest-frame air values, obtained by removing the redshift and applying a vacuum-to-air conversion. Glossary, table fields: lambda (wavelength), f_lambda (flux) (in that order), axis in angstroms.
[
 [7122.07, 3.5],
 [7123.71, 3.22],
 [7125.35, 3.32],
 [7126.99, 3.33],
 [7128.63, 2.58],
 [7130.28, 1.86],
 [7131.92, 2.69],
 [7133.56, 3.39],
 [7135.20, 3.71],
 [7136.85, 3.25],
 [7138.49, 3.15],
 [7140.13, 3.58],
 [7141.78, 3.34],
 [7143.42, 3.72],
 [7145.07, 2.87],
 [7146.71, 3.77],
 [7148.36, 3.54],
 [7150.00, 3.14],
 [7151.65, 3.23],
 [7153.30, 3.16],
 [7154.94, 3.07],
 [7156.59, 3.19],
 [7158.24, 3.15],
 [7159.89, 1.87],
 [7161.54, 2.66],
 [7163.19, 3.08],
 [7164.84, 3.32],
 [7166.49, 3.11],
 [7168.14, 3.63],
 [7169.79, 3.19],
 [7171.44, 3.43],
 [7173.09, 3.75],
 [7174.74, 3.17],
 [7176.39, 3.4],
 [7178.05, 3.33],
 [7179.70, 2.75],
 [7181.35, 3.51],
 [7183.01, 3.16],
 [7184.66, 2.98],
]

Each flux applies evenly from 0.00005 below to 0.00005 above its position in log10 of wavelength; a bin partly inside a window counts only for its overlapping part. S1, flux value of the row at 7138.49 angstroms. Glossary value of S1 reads 3.15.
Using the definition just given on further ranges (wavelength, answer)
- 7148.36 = 3.54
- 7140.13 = 3.58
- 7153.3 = 3.16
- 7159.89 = 1.87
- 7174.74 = 3.17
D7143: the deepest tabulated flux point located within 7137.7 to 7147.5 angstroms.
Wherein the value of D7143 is 2.87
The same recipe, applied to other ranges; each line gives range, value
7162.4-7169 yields 3.08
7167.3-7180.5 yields 2.75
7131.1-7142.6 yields 2.69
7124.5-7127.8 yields 3.32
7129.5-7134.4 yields 1.86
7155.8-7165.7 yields 1.87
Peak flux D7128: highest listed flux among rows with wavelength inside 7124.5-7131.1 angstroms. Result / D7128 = 3.33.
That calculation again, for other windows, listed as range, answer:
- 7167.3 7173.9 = 3.75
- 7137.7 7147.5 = 3.77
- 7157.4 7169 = 3.63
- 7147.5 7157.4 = 3.54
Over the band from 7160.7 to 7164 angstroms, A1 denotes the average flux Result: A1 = 2.86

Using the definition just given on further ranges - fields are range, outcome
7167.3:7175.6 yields 3.44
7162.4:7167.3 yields 3.17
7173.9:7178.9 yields 3.3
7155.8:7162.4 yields 2.71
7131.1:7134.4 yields 3.05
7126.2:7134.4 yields 2.77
